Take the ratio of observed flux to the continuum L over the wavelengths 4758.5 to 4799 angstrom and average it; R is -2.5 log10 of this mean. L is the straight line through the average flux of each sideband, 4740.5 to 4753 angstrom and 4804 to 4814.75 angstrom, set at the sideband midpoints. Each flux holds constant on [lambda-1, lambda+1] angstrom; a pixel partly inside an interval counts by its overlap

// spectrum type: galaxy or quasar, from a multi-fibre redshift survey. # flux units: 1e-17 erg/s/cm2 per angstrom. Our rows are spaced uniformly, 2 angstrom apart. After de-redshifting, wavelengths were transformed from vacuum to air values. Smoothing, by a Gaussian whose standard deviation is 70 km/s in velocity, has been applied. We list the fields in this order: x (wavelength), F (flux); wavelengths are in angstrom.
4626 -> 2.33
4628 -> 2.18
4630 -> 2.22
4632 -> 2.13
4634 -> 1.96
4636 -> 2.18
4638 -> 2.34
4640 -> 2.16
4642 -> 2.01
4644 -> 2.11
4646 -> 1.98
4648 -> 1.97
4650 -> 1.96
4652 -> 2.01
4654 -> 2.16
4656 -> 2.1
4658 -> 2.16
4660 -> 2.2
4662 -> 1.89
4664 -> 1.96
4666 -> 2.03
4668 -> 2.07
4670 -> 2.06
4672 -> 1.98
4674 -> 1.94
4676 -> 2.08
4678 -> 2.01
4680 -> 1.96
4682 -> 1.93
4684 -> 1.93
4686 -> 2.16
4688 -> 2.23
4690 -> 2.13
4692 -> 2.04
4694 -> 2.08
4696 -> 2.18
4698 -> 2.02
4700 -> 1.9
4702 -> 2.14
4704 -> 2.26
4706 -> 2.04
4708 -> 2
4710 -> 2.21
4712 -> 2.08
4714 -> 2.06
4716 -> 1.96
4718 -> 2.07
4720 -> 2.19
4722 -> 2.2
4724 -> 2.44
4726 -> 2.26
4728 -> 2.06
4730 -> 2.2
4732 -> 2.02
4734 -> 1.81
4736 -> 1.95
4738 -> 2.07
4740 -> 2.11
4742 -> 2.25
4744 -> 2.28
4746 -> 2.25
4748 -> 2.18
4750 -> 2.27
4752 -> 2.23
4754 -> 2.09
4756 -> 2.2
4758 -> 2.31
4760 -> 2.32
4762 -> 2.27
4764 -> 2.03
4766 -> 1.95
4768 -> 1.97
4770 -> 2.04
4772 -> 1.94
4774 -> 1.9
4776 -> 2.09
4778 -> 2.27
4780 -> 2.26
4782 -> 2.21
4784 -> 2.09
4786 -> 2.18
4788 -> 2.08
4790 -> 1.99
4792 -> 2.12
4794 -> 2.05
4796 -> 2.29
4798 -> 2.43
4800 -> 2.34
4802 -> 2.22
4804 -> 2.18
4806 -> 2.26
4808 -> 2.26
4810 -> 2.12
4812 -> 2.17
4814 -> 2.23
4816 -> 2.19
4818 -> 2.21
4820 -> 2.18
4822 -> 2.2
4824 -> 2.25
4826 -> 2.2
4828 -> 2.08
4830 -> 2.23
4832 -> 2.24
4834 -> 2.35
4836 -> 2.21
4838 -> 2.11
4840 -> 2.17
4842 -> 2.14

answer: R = 0.05 mag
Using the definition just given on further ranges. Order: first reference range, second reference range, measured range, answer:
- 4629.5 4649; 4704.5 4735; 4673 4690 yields 0.04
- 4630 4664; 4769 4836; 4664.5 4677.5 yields 0.04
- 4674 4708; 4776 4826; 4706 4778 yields 0.00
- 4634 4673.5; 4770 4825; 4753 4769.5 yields 0.00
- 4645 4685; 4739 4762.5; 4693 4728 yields 0.00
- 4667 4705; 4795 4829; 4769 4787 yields 0.04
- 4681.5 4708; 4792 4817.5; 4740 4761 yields -0.04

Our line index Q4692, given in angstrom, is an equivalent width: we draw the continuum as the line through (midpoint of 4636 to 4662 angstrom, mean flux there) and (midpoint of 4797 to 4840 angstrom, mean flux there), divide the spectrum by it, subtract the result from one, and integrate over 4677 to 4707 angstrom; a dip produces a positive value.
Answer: 0.8 angstrom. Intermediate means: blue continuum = 2.09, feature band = 2.07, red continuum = 2.22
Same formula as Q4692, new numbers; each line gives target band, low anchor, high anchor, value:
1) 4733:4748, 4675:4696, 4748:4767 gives 0.3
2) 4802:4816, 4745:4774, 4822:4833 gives -0.1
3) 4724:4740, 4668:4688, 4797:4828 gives 0.2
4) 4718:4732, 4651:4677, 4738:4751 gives -0.2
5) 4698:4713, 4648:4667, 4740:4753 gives 0.4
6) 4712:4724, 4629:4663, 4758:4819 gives 0.0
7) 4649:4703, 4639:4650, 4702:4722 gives 0.5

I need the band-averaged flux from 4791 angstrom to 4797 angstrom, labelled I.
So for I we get 2.15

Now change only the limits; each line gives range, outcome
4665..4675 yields 2.02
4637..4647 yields 2.12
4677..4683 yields 1.97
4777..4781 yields 2.26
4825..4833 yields 2.19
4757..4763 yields 2.3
